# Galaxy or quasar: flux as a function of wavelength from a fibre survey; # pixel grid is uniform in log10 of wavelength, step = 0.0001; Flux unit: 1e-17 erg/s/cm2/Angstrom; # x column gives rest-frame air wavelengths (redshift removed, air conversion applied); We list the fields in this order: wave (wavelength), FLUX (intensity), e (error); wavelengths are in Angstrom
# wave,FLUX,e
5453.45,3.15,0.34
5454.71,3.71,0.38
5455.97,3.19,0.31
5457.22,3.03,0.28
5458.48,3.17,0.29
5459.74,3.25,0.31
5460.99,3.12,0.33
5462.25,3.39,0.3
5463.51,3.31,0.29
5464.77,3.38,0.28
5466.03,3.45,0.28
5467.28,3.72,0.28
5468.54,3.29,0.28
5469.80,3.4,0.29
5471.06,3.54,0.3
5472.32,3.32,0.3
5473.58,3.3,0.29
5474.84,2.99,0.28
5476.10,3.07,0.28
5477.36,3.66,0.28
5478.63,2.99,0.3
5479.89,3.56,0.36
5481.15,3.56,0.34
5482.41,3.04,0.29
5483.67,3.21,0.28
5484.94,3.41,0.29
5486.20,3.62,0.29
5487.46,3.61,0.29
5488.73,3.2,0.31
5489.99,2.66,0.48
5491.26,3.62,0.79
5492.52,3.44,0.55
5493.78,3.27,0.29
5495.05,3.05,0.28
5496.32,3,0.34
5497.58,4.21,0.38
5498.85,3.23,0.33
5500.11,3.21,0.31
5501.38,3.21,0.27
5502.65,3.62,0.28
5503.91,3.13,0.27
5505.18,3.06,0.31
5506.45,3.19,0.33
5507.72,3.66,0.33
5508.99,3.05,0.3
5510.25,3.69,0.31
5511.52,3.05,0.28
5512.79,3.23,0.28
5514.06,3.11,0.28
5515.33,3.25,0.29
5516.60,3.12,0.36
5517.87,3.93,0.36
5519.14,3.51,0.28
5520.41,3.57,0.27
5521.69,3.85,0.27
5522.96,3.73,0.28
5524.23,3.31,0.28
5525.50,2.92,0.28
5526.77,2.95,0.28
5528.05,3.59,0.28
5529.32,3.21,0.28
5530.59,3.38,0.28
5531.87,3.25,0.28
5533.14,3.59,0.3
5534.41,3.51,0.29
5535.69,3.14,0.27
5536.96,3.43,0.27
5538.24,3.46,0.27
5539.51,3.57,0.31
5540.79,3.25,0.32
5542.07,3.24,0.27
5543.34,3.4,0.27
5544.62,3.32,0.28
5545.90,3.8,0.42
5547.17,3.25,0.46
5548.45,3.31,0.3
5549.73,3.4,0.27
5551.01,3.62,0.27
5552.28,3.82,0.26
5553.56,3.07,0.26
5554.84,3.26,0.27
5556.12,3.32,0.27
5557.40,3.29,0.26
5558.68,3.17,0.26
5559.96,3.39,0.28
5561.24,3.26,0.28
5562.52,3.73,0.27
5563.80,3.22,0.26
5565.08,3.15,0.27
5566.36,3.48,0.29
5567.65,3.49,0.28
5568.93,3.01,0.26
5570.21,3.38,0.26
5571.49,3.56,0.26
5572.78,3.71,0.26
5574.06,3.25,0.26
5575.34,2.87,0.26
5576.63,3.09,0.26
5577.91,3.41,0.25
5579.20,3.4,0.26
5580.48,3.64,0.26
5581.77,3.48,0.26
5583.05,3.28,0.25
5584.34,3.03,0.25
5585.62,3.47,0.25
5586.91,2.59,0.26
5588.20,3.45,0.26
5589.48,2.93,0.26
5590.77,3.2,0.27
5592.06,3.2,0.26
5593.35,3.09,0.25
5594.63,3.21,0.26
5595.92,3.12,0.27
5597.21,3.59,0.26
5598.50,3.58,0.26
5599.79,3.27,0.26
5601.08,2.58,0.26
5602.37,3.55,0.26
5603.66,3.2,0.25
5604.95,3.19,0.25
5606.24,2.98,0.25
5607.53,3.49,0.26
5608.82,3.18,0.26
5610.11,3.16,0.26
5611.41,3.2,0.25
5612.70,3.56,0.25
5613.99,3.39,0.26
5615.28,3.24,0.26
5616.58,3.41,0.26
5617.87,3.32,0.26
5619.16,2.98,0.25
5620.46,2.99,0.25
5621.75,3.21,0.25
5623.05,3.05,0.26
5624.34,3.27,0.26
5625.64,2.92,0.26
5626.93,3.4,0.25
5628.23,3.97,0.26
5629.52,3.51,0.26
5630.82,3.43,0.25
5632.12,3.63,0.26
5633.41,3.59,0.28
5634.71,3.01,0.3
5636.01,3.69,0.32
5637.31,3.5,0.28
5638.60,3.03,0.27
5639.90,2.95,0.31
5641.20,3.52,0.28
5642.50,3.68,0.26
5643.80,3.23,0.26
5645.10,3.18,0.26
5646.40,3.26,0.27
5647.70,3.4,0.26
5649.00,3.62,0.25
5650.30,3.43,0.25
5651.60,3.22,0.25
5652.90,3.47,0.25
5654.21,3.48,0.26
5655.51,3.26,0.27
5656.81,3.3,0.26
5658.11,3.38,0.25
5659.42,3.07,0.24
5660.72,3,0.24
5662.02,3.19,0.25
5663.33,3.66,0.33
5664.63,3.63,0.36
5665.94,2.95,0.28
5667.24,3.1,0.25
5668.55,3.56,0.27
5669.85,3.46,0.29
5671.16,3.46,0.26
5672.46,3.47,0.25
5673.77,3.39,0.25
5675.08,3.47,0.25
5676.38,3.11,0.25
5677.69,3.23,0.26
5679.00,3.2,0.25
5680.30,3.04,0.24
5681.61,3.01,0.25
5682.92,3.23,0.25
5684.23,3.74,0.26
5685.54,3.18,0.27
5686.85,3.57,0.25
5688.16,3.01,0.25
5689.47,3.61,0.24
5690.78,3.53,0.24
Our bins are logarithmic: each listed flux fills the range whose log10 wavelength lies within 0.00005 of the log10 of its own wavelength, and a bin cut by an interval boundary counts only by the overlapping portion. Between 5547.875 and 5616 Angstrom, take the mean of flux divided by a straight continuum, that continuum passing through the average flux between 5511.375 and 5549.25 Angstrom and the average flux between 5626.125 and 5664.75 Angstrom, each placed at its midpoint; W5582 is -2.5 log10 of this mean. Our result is 0.03 mag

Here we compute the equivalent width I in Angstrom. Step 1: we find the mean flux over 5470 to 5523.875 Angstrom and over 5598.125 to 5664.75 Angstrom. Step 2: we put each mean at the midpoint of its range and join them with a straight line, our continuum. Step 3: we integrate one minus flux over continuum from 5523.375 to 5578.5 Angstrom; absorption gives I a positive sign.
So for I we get -0.2 Angstrom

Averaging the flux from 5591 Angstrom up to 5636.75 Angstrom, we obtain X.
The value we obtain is 3.29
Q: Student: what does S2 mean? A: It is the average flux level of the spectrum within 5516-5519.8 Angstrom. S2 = 3.53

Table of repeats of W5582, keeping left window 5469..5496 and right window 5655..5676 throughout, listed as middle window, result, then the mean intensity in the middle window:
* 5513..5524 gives -0.06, 3.49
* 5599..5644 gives 0.01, 3.3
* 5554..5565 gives 0.00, 3.32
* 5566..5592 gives 0.01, 3.28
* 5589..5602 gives 0.05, 3.19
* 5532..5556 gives -0.03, 3.41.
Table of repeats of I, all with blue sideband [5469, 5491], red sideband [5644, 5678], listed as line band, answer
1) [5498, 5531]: -0.3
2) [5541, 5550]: -0.2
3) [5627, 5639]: -0.6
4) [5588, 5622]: 1.0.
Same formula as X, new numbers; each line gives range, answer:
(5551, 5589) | 3.32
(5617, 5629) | 3.24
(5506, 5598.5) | 3.34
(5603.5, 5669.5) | 3.32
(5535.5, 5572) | 3.37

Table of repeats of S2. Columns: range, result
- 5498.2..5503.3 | 3.32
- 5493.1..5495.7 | 3.16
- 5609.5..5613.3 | 3.3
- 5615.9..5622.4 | 3.18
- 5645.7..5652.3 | 3.39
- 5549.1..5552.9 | 3.62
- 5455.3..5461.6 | 3.16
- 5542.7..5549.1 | 3.42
